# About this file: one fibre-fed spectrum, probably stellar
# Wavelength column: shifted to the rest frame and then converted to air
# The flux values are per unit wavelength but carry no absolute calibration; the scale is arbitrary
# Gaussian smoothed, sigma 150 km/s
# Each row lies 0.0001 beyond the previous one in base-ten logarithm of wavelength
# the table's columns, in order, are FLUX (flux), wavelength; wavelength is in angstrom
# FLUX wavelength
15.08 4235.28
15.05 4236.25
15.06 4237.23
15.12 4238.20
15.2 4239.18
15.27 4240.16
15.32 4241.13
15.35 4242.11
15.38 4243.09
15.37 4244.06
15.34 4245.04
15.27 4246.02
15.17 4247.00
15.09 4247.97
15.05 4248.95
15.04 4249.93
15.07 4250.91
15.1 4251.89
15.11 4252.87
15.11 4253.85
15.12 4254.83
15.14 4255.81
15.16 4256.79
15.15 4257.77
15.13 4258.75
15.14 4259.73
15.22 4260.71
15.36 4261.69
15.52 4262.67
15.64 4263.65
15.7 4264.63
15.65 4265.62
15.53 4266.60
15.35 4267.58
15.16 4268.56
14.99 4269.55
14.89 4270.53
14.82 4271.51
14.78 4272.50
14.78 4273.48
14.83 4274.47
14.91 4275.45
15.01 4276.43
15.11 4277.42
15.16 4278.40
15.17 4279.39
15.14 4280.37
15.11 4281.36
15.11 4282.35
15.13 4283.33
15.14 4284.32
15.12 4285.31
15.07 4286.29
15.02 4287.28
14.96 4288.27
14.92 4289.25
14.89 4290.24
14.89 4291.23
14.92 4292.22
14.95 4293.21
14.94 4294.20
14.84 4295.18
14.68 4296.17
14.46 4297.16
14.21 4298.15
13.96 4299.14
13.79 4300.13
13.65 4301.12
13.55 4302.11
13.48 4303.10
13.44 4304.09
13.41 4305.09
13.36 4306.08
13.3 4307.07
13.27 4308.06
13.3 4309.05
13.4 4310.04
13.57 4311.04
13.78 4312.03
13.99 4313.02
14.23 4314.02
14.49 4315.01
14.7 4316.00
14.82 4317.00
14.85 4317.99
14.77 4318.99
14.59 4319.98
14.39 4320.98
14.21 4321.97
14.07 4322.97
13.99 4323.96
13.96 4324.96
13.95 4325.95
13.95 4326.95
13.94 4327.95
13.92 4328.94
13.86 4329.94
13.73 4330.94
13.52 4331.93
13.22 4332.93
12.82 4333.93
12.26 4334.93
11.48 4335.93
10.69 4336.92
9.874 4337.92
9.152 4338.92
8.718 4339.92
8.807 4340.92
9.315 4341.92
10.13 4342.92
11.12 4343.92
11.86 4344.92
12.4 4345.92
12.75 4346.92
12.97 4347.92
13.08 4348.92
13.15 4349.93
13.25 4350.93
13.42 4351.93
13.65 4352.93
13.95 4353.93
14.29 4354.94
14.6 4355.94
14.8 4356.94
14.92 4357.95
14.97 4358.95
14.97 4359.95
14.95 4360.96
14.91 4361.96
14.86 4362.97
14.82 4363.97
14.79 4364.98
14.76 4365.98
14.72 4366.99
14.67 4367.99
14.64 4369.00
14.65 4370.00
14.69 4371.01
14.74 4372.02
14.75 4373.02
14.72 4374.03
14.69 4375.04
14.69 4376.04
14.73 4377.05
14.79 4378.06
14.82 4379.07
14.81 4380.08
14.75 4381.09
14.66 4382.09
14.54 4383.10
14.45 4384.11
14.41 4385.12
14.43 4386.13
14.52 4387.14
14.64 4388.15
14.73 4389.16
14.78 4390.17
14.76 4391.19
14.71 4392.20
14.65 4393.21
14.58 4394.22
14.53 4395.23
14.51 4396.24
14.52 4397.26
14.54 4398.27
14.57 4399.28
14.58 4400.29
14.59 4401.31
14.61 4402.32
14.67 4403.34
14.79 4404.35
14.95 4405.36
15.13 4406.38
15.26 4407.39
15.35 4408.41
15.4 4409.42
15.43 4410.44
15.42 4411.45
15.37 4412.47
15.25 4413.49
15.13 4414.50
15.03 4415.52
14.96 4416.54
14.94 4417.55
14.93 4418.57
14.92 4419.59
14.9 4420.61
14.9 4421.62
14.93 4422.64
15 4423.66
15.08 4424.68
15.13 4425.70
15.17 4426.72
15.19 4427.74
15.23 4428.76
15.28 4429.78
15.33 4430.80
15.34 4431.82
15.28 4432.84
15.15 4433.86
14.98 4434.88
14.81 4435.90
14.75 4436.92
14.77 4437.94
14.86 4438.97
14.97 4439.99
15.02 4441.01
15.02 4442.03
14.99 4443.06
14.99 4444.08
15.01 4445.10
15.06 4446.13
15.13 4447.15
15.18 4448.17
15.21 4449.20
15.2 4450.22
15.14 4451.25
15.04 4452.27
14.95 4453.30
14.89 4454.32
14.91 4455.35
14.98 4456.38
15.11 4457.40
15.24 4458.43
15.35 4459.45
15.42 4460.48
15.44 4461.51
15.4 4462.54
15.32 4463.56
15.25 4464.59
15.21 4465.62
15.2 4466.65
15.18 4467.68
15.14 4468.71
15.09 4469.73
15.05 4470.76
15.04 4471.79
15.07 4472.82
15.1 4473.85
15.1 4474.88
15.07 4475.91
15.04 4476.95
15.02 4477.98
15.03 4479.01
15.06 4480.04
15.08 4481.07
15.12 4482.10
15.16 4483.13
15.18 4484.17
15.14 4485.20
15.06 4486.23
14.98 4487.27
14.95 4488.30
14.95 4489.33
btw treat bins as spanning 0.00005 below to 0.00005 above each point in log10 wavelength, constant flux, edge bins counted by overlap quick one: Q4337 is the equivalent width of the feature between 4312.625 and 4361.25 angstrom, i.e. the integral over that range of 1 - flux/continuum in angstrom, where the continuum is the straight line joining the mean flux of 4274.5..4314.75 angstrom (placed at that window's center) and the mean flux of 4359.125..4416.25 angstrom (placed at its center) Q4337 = 4.7 angstrom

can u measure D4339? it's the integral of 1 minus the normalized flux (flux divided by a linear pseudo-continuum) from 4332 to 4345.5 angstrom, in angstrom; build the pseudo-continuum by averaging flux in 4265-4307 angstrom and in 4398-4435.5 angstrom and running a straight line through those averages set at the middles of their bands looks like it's 3.7 angstrom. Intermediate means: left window 14.7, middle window 10.8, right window 15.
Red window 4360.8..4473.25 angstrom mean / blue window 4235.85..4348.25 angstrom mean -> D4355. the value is 1.1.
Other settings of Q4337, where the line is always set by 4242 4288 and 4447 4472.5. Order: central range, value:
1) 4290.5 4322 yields 2.13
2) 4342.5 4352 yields 1.74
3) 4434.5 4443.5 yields 0.15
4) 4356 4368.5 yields 0.27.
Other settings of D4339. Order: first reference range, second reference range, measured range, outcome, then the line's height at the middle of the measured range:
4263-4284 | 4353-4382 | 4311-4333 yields 1.2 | 14.9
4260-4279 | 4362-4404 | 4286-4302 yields 0.5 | 15.1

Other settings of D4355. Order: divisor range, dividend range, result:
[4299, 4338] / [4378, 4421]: 1.09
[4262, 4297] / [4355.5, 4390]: 0.98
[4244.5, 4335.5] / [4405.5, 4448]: 1.04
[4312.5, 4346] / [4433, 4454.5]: 1.17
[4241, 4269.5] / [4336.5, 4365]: 0.84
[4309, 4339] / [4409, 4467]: 1.12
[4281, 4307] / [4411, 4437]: 1.04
